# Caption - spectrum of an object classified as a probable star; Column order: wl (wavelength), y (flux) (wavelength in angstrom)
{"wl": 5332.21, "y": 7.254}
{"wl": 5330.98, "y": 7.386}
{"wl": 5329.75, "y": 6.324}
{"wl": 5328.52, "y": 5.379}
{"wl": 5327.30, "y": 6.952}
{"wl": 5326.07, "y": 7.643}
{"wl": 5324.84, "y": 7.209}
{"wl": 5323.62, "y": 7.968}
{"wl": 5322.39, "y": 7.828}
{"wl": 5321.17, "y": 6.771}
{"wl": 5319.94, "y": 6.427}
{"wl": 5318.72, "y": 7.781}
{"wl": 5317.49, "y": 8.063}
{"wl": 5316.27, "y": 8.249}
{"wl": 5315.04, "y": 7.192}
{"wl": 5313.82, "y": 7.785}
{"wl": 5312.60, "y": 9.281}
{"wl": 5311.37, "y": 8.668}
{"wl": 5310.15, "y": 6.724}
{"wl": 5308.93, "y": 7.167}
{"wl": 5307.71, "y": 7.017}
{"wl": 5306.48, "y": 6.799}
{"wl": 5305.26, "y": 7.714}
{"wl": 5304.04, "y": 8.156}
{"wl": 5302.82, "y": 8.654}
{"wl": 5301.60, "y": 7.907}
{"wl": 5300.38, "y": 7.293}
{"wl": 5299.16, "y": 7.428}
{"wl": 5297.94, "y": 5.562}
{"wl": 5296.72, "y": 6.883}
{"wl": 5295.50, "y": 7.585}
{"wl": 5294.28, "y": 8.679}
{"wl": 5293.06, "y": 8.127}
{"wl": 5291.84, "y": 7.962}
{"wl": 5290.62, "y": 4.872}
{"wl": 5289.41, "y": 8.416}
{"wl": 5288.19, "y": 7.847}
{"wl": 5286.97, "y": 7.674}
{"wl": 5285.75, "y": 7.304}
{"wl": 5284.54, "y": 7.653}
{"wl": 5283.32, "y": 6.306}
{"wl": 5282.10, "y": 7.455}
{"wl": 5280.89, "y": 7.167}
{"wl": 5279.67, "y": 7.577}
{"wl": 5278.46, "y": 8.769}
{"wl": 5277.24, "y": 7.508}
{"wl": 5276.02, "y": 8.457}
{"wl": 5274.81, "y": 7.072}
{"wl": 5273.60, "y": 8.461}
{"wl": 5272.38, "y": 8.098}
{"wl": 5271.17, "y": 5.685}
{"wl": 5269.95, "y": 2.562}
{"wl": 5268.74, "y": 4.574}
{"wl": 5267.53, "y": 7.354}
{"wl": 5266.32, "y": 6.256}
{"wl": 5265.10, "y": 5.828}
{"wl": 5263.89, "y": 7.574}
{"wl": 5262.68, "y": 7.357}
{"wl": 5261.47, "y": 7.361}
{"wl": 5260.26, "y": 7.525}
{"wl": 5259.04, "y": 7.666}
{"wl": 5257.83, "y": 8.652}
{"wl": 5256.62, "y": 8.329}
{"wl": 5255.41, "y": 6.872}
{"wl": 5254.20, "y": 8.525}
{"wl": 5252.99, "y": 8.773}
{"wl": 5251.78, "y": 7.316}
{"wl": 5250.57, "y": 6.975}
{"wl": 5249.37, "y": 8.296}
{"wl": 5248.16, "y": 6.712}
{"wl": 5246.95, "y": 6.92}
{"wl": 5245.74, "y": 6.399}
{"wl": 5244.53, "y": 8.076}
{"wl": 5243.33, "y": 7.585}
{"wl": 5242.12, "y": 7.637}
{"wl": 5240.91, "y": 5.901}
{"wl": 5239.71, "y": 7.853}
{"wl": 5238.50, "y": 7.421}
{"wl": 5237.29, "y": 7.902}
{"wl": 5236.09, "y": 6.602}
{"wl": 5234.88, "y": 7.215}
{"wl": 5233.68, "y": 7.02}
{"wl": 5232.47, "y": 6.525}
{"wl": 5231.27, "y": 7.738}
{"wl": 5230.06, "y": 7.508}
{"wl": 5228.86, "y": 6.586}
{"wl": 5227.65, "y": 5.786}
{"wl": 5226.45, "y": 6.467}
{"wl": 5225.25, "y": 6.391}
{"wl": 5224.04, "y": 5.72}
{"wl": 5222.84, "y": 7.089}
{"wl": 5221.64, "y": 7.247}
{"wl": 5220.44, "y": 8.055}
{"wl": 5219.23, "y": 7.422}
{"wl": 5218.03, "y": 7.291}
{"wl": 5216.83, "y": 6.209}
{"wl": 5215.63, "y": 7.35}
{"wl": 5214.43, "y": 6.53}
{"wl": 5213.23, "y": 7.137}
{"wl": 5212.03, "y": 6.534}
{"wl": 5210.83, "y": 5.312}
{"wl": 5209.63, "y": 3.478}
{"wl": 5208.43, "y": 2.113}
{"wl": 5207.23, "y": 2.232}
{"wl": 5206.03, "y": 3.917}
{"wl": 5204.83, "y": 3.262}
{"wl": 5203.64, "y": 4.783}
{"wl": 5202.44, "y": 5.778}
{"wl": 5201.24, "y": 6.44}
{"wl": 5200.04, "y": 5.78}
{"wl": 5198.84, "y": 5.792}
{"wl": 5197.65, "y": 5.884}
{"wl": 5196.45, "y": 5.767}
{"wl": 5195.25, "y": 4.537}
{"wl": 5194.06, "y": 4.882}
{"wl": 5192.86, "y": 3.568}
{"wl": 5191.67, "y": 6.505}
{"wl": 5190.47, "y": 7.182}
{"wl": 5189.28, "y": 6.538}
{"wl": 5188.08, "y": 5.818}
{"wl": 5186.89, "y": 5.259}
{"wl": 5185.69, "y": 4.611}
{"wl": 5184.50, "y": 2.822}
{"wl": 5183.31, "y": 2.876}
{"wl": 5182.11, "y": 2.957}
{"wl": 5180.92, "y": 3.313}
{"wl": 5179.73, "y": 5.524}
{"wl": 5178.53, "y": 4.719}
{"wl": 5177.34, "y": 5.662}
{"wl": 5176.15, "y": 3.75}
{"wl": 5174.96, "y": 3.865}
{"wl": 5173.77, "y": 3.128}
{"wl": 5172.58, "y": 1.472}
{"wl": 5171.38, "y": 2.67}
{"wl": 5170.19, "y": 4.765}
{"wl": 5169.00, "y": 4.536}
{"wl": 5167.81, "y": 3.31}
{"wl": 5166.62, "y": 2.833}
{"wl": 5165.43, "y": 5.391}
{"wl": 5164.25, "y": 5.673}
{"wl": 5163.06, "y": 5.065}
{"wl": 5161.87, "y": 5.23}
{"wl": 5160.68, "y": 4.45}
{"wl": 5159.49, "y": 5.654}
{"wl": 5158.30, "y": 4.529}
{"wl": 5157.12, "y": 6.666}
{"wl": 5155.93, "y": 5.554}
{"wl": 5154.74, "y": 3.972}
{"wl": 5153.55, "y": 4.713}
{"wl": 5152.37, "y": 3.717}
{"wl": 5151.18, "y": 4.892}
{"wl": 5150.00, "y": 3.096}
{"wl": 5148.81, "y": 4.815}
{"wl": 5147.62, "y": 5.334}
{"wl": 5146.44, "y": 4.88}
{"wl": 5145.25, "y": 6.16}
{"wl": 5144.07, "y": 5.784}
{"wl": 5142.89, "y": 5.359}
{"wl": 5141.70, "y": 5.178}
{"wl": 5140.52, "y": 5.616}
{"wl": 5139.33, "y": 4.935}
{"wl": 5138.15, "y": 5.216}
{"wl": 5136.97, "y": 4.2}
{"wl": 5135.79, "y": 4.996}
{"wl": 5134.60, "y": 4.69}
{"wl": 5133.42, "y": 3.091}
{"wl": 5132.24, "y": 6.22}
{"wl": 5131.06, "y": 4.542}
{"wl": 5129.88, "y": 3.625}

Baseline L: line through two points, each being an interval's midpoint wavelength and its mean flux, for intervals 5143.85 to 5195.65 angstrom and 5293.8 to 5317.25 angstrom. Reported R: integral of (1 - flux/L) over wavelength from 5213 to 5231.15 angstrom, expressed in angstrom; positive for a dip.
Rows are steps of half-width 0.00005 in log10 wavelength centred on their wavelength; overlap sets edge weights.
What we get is -3.5 angstrom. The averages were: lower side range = 4.6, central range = 6.87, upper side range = 7.62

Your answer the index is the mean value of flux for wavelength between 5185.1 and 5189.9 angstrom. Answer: 5.57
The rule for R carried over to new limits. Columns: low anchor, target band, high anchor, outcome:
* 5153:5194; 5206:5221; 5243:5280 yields 0.25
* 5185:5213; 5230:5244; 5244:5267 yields -1.22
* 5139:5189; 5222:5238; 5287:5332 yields -2.63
